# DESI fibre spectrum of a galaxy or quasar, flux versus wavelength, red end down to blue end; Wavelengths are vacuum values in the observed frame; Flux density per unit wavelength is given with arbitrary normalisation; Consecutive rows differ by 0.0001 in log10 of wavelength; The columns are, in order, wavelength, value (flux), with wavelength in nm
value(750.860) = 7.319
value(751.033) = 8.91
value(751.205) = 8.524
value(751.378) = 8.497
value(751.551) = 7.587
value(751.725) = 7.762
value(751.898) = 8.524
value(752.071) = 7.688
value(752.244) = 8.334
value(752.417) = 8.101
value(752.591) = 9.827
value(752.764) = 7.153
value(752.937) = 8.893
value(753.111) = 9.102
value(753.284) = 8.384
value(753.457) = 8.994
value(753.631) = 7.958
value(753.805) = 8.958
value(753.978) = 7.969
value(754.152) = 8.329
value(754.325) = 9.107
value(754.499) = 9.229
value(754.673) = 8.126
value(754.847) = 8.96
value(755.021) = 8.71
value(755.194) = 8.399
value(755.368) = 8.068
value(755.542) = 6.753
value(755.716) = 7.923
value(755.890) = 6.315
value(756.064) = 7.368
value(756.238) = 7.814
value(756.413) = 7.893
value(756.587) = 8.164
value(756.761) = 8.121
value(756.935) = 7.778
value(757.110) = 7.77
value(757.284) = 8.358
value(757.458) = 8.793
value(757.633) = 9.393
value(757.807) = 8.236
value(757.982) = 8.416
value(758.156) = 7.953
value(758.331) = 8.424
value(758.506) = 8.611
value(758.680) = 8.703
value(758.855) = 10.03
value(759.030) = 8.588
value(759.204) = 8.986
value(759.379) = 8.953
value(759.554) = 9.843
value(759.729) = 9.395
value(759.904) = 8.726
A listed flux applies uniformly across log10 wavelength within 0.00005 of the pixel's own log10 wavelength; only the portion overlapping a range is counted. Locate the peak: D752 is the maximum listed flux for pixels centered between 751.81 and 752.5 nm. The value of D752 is 8.524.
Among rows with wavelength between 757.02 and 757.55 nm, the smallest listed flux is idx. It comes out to 7.77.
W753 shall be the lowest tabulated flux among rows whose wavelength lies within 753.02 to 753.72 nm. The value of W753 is 7.958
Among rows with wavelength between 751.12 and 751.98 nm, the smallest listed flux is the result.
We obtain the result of 7.587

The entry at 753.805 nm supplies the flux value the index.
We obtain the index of 8.958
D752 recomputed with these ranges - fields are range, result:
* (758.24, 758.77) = 8.703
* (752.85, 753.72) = 9.102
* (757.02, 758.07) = 9.393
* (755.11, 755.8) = 8.399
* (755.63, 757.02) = 8.164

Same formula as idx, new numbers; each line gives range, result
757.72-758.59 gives 7.953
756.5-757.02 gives 7.778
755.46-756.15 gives 6.315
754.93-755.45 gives 8.068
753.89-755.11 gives 7.969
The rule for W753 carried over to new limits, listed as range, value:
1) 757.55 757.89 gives 8.236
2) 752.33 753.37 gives 7.153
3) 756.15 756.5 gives 7.814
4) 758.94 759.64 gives 8.588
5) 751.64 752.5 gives 7.688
